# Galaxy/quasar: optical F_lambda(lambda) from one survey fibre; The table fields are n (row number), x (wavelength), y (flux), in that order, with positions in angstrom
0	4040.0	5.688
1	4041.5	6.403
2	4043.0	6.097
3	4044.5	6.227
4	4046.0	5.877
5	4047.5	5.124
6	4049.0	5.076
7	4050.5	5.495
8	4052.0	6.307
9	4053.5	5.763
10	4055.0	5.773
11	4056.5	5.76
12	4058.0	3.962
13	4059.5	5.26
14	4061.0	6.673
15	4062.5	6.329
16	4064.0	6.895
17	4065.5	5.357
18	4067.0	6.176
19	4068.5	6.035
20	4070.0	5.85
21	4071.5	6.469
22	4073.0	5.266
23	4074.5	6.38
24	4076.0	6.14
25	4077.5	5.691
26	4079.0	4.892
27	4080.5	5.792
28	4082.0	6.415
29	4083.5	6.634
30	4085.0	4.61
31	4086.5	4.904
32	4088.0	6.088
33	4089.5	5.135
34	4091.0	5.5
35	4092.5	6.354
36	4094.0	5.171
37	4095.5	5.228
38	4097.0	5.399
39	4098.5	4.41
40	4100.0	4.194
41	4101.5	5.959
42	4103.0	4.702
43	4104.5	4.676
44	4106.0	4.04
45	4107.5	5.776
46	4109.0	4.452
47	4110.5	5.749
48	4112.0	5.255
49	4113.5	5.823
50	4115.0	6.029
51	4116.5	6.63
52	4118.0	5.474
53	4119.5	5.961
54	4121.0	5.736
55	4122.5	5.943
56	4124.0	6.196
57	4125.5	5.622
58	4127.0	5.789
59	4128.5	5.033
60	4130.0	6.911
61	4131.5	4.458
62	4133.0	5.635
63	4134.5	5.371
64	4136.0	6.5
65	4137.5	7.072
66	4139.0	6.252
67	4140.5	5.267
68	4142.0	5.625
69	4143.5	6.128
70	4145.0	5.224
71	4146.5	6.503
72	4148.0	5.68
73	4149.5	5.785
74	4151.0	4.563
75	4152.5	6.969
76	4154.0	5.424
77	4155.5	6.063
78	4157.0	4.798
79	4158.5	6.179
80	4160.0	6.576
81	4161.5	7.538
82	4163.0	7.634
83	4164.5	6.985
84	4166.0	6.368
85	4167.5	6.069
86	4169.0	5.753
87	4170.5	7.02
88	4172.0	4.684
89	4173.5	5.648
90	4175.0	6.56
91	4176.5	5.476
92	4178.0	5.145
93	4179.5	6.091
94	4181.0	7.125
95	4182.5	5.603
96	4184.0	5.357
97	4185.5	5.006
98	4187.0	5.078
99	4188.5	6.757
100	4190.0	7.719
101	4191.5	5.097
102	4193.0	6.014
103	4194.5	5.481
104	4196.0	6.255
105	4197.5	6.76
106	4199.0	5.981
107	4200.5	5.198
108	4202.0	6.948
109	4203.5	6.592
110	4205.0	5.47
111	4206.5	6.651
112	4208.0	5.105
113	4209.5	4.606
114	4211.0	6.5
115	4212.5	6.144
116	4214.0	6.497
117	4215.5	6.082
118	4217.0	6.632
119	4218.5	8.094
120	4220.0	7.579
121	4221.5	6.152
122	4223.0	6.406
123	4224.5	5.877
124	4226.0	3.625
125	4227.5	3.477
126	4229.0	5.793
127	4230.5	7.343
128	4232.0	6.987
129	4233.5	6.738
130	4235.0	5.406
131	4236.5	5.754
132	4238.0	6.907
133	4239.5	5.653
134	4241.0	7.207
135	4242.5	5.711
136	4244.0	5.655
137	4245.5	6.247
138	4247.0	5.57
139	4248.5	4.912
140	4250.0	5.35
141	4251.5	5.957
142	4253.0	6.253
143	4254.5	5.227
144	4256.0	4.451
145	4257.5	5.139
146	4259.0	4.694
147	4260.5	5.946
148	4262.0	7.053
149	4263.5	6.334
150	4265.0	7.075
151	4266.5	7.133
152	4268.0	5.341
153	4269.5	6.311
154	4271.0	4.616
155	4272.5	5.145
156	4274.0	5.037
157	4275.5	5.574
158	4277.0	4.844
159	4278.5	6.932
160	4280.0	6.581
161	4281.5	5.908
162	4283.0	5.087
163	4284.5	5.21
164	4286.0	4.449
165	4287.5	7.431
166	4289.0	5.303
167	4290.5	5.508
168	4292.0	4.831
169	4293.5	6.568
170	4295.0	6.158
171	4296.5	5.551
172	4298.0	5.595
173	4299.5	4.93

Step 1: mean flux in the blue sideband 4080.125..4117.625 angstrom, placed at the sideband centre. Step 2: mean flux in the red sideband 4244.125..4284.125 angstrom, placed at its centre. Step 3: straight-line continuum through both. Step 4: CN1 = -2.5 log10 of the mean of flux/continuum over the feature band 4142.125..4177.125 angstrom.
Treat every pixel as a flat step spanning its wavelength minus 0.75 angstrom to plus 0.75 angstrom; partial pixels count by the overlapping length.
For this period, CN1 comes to -0.10 mag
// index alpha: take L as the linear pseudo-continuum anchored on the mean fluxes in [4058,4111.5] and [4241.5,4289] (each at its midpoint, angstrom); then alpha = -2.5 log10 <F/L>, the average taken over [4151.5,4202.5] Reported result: -0.09 mag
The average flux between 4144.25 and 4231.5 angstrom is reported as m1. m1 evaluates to 6.03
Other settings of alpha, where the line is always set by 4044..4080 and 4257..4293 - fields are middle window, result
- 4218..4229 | -0.02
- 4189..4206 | -0.07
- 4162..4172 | -0.13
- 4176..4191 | -0.03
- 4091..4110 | 0.14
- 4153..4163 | -0.09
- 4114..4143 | -0.02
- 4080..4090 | 0.02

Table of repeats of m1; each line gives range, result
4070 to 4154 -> 5.63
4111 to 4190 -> 5.95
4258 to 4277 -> 5.81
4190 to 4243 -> 6.1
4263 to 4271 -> 6.27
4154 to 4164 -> 6.4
